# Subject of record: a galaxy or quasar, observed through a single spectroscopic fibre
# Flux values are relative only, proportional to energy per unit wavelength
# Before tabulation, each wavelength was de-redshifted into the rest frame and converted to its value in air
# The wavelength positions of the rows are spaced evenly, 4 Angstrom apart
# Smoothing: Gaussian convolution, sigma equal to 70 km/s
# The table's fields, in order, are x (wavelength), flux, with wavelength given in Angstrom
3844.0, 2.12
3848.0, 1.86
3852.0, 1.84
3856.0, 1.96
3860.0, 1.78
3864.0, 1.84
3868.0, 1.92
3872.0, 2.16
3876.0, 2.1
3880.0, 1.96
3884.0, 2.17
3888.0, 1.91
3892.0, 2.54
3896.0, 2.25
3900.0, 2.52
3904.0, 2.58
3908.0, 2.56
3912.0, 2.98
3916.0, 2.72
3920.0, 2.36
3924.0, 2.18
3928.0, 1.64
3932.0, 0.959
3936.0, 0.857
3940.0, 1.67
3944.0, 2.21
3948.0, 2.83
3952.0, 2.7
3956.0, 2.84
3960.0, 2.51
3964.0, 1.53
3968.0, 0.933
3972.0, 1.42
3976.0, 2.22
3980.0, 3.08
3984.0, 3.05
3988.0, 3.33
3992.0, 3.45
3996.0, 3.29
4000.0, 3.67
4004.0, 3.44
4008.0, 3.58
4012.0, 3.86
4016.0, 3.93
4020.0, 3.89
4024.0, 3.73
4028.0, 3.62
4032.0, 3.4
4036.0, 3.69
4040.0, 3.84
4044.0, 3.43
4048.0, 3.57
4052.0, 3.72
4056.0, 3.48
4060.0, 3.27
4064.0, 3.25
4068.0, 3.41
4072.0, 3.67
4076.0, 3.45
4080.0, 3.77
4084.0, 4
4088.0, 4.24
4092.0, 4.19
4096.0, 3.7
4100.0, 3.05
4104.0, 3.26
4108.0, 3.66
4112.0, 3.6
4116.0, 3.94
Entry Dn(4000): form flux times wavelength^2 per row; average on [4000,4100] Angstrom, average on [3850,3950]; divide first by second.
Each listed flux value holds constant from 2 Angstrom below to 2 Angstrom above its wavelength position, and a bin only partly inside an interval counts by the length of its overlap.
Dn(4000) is 1.88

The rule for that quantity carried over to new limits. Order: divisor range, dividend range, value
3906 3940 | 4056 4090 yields 1.95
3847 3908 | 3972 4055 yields 1.75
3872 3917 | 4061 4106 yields 1.68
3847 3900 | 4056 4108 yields 1.96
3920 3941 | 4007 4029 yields 2.57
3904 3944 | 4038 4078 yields 1.85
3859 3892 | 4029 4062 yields 1.92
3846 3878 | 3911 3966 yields 1.14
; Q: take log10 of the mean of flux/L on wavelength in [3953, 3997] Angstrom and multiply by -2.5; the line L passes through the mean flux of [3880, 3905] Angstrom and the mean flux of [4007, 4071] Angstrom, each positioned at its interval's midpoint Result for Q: 0.21 mag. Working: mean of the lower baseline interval 2.29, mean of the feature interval 2.5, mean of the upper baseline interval 3.61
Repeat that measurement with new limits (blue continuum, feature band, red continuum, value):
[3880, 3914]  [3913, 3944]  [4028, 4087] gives 0.387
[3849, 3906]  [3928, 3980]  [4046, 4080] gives 0.361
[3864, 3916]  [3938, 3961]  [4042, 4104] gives 0.114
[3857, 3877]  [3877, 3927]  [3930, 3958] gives -0.197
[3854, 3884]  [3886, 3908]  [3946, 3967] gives -0.127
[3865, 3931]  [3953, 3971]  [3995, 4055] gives 0.436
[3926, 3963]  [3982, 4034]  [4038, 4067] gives -0.228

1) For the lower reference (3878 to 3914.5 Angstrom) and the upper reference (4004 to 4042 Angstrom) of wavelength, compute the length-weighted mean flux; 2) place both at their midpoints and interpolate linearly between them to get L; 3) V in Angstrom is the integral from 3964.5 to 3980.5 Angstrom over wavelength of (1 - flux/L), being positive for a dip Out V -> 7.2 Angstrom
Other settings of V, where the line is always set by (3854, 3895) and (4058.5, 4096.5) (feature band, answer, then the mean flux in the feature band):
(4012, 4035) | -3.3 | 3.73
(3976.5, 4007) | -2.9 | 3.28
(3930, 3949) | 6.9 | 1.65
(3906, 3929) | -0.5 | 2.44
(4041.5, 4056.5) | -0.4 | 3.57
